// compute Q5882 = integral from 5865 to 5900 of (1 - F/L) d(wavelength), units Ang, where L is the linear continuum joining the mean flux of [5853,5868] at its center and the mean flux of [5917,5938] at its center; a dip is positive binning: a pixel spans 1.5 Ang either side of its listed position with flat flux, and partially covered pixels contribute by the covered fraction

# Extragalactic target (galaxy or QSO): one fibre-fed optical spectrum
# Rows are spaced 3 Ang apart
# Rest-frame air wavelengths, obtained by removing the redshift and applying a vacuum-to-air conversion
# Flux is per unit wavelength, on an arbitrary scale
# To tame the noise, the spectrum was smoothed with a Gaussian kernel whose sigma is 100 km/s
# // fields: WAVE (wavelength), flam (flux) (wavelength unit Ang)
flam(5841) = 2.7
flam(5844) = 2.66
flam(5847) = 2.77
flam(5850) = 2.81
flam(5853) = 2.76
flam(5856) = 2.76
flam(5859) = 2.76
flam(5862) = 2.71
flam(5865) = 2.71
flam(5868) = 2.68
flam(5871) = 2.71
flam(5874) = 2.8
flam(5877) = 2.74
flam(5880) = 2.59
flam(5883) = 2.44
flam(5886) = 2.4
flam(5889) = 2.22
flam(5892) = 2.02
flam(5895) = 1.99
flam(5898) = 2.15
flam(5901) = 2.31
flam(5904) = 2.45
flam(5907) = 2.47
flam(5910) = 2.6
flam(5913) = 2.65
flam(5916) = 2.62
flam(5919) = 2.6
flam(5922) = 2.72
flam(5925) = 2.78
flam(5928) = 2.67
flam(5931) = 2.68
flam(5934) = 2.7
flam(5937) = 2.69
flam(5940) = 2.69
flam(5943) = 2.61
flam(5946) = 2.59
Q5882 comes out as 3.57 Ang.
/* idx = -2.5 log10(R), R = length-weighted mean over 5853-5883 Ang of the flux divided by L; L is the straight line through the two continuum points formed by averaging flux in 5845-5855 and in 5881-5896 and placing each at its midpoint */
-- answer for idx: -0.08 mag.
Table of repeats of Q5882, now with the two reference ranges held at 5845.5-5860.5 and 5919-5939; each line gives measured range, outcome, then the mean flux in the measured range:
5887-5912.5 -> 4.0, 2.29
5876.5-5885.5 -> 0.6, 2.55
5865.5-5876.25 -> 0.1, 2.73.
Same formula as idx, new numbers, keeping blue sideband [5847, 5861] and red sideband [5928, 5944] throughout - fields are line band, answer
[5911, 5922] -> 0.025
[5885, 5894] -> 0.239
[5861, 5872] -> 0.021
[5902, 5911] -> 0.091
